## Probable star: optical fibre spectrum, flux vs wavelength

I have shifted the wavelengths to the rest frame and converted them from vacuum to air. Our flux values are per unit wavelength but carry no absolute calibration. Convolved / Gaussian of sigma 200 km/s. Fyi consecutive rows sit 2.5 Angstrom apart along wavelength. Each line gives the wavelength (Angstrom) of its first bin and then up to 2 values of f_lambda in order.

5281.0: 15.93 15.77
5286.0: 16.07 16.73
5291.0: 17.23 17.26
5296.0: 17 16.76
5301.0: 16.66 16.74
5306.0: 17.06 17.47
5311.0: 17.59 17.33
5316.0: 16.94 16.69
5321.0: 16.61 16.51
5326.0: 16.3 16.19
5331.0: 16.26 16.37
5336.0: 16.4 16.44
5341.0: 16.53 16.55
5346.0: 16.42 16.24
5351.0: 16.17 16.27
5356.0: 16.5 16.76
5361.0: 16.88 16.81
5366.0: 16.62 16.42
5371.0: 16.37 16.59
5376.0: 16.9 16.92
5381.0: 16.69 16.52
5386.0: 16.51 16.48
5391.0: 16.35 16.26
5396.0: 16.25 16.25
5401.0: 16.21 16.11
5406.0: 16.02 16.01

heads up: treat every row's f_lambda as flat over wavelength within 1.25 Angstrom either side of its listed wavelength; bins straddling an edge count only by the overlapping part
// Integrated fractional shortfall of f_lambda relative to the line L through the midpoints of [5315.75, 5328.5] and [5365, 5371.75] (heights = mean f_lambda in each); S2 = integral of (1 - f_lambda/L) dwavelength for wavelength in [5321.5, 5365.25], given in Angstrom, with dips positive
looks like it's 0.2 Angstrom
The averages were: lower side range 16.5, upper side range 16.5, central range 16.5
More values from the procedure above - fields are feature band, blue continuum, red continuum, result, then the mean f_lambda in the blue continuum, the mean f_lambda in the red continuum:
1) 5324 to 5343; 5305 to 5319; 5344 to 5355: 0.4 Angstrom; 17.2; 16.3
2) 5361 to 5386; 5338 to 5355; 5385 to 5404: -0.5 Angstrom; 16.4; 16.3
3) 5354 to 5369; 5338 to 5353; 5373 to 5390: -0.1 Angstrom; 16.4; 16.7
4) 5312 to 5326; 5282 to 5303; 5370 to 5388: -0.1 Angstrom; 16.7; 16.6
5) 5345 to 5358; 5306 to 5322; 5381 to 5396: 0.3 Angstrom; 17.1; 16.4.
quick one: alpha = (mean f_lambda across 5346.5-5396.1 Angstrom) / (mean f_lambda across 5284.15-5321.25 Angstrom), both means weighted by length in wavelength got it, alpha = 0.98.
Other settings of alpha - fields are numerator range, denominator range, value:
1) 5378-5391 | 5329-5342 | 1.01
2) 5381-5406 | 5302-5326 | 0.96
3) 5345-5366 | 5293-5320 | 0.97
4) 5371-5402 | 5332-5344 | 1.00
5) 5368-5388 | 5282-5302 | 1.00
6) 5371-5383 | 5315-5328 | 1.01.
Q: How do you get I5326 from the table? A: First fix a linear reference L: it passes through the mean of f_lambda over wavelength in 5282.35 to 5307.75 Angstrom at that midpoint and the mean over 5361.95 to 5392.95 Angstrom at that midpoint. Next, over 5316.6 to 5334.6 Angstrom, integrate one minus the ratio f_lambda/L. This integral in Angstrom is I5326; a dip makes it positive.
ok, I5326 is 0.3 Angstrom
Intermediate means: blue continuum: 16.7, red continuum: 16.6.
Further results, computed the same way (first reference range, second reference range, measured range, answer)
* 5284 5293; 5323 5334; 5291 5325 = -1.0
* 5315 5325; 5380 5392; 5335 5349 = 0.1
